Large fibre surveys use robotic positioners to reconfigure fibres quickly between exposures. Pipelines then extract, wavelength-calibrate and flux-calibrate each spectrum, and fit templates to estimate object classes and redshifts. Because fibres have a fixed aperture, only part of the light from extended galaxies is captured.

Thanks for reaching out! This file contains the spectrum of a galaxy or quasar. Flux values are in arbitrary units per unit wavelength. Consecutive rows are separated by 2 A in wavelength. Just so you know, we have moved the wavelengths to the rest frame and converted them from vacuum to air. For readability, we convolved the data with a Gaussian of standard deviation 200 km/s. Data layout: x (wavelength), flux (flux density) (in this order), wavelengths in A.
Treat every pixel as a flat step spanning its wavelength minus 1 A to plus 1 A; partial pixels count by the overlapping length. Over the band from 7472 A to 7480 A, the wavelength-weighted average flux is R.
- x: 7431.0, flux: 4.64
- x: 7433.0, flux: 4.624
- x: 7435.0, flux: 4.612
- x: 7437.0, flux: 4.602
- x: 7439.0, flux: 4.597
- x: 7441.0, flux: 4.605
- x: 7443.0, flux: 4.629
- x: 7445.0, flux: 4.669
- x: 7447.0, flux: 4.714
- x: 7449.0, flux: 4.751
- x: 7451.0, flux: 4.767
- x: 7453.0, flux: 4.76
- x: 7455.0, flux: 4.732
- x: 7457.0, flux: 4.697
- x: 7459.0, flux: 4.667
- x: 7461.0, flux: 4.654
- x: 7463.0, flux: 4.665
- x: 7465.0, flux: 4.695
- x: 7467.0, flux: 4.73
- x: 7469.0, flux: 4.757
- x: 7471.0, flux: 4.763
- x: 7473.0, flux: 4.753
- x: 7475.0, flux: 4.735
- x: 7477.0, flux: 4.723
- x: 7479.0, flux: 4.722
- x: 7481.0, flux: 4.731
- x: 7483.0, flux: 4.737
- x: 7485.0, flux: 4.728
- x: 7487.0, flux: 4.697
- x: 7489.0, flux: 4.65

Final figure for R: 4.73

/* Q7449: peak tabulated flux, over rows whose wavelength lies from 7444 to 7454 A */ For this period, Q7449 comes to 4.767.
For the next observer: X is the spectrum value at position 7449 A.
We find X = 4.751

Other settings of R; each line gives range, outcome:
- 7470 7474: 4.76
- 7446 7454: 4.75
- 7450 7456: 4.75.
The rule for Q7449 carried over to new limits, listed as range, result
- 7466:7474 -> 4.763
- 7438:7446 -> 4.669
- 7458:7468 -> 4.73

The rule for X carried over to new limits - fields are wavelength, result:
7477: 4.723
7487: 4.697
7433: 4.624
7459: 4.667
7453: 4.76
